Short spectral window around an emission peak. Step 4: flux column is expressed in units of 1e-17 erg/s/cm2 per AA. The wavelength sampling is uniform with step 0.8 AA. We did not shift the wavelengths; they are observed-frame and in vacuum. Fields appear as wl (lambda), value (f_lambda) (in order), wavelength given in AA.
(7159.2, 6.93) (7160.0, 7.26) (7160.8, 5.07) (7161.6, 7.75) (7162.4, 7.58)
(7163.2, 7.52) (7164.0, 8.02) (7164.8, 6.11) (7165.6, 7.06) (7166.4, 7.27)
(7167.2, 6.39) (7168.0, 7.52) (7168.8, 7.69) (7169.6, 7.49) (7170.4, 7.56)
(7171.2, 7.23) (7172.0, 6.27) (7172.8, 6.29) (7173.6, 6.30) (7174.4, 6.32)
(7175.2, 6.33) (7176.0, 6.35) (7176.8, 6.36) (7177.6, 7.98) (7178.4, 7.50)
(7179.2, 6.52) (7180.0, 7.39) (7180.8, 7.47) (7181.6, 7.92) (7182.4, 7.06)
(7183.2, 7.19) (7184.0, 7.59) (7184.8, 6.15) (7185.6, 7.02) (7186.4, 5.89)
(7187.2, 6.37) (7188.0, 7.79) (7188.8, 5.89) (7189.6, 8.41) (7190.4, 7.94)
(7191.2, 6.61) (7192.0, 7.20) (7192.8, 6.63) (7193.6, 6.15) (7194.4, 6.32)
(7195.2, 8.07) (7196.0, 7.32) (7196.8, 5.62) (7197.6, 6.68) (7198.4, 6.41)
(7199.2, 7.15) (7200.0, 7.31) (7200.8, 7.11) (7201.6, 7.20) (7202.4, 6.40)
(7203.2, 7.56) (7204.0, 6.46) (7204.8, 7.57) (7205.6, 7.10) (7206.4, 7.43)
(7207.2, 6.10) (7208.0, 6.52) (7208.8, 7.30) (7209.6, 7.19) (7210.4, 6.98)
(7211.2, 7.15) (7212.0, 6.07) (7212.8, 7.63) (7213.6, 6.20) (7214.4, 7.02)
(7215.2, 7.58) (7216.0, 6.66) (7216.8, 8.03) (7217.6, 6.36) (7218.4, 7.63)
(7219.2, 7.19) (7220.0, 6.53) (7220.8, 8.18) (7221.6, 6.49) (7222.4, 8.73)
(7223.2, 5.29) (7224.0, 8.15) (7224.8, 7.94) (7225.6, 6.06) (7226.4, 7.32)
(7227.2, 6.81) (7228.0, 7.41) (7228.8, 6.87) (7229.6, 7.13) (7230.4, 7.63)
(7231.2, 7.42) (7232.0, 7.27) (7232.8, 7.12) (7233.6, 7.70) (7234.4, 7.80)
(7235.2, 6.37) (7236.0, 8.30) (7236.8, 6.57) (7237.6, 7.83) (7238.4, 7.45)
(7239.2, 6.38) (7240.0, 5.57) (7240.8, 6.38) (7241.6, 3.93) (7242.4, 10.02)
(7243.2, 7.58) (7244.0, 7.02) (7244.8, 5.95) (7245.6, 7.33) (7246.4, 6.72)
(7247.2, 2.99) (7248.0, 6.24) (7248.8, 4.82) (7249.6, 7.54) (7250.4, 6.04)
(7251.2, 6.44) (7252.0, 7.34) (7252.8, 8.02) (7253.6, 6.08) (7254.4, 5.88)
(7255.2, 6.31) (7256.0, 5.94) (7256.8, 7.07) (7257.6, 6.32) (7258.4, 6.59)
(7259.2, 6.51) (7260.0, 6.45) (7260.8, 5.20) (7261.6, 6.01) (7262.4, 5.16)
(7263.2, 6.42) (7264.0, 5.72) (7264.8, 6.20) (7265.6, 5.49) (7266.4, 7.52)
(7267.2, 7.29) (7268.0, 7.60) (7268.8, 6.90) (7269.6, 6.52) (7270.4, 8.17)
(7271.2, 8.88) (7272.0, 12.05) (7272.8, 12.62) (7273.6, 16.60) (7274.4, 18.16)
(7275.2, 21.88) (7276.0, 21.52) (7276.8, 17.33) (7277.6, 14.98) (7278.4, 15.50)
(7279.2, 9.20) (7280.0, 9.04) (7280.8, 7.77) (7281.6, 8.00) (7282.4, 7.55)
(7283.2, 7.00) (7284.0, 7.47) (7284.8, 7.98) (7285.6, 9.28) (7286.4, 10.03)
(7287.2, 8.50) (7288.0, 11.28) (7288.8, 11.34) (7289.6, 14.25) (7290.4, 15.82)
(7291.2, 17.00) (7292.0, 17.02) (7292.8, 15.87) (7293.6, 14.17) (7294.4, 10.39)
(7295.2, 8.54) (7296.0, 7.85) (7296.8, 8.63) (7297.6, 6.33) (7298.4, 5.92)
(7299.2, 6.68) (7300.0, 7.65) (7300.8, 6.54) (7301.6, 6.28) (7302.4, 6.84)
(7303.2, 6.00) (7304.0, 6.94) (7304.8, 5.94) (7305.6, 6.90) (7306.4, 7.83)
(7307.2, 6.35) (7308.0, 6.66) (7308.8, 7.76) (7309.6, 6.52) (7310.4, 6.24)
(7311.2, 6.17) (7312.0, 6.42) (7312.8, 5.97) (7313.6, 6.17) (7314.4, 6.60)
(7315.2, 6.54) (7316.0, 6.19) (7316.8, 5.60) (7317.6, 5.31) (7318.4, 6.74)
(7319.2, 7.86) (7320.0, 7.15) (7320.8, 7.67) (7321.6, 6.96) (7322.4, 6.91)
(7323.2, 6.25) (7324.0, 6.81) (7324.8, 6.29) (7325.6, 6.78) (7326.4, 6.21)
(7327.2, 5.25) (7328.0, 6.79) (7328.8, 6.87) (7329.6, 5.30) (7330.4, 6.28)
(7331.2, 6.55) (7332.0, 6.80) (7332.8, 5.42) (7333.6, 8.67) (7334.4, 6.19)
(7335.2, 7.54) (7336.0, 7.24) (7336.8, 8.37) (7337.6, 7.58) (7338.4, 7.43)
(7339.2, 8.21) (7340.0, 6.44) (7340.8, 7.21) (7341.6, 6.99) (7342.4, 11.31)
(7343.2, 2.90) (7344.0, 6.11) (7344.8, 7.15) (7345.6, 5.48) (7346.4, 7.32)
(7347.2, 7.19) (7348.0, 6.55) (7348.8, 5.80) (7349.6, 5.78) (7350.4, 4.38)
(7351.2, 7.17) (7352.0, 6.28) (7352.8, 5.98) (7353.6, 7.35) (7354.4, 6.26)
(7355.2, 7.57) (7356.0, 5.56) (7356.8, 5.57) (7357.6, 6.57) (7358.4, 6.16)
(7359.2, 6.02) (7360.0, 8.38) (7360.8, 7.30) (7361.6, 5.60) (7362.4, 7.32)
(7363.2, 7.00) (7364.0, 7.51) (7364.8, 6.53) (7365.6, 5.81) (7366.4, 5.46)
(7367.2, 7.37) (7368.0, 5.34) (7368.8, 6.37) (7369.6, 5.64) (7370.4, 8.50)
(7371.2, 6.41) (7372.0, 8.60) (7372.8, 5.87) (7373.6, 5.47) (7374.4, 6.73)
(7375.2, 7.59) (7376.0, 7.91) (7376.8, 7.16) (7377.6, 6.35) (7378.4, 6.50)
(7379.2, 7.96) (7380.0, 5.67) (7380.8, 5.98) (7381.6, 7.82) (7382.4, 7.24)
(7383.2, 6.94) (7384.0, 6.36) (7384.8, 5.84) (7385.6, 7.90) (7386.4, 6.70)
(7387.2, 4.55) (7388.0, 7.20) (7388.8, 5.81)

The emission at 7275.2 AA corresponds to [S II]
